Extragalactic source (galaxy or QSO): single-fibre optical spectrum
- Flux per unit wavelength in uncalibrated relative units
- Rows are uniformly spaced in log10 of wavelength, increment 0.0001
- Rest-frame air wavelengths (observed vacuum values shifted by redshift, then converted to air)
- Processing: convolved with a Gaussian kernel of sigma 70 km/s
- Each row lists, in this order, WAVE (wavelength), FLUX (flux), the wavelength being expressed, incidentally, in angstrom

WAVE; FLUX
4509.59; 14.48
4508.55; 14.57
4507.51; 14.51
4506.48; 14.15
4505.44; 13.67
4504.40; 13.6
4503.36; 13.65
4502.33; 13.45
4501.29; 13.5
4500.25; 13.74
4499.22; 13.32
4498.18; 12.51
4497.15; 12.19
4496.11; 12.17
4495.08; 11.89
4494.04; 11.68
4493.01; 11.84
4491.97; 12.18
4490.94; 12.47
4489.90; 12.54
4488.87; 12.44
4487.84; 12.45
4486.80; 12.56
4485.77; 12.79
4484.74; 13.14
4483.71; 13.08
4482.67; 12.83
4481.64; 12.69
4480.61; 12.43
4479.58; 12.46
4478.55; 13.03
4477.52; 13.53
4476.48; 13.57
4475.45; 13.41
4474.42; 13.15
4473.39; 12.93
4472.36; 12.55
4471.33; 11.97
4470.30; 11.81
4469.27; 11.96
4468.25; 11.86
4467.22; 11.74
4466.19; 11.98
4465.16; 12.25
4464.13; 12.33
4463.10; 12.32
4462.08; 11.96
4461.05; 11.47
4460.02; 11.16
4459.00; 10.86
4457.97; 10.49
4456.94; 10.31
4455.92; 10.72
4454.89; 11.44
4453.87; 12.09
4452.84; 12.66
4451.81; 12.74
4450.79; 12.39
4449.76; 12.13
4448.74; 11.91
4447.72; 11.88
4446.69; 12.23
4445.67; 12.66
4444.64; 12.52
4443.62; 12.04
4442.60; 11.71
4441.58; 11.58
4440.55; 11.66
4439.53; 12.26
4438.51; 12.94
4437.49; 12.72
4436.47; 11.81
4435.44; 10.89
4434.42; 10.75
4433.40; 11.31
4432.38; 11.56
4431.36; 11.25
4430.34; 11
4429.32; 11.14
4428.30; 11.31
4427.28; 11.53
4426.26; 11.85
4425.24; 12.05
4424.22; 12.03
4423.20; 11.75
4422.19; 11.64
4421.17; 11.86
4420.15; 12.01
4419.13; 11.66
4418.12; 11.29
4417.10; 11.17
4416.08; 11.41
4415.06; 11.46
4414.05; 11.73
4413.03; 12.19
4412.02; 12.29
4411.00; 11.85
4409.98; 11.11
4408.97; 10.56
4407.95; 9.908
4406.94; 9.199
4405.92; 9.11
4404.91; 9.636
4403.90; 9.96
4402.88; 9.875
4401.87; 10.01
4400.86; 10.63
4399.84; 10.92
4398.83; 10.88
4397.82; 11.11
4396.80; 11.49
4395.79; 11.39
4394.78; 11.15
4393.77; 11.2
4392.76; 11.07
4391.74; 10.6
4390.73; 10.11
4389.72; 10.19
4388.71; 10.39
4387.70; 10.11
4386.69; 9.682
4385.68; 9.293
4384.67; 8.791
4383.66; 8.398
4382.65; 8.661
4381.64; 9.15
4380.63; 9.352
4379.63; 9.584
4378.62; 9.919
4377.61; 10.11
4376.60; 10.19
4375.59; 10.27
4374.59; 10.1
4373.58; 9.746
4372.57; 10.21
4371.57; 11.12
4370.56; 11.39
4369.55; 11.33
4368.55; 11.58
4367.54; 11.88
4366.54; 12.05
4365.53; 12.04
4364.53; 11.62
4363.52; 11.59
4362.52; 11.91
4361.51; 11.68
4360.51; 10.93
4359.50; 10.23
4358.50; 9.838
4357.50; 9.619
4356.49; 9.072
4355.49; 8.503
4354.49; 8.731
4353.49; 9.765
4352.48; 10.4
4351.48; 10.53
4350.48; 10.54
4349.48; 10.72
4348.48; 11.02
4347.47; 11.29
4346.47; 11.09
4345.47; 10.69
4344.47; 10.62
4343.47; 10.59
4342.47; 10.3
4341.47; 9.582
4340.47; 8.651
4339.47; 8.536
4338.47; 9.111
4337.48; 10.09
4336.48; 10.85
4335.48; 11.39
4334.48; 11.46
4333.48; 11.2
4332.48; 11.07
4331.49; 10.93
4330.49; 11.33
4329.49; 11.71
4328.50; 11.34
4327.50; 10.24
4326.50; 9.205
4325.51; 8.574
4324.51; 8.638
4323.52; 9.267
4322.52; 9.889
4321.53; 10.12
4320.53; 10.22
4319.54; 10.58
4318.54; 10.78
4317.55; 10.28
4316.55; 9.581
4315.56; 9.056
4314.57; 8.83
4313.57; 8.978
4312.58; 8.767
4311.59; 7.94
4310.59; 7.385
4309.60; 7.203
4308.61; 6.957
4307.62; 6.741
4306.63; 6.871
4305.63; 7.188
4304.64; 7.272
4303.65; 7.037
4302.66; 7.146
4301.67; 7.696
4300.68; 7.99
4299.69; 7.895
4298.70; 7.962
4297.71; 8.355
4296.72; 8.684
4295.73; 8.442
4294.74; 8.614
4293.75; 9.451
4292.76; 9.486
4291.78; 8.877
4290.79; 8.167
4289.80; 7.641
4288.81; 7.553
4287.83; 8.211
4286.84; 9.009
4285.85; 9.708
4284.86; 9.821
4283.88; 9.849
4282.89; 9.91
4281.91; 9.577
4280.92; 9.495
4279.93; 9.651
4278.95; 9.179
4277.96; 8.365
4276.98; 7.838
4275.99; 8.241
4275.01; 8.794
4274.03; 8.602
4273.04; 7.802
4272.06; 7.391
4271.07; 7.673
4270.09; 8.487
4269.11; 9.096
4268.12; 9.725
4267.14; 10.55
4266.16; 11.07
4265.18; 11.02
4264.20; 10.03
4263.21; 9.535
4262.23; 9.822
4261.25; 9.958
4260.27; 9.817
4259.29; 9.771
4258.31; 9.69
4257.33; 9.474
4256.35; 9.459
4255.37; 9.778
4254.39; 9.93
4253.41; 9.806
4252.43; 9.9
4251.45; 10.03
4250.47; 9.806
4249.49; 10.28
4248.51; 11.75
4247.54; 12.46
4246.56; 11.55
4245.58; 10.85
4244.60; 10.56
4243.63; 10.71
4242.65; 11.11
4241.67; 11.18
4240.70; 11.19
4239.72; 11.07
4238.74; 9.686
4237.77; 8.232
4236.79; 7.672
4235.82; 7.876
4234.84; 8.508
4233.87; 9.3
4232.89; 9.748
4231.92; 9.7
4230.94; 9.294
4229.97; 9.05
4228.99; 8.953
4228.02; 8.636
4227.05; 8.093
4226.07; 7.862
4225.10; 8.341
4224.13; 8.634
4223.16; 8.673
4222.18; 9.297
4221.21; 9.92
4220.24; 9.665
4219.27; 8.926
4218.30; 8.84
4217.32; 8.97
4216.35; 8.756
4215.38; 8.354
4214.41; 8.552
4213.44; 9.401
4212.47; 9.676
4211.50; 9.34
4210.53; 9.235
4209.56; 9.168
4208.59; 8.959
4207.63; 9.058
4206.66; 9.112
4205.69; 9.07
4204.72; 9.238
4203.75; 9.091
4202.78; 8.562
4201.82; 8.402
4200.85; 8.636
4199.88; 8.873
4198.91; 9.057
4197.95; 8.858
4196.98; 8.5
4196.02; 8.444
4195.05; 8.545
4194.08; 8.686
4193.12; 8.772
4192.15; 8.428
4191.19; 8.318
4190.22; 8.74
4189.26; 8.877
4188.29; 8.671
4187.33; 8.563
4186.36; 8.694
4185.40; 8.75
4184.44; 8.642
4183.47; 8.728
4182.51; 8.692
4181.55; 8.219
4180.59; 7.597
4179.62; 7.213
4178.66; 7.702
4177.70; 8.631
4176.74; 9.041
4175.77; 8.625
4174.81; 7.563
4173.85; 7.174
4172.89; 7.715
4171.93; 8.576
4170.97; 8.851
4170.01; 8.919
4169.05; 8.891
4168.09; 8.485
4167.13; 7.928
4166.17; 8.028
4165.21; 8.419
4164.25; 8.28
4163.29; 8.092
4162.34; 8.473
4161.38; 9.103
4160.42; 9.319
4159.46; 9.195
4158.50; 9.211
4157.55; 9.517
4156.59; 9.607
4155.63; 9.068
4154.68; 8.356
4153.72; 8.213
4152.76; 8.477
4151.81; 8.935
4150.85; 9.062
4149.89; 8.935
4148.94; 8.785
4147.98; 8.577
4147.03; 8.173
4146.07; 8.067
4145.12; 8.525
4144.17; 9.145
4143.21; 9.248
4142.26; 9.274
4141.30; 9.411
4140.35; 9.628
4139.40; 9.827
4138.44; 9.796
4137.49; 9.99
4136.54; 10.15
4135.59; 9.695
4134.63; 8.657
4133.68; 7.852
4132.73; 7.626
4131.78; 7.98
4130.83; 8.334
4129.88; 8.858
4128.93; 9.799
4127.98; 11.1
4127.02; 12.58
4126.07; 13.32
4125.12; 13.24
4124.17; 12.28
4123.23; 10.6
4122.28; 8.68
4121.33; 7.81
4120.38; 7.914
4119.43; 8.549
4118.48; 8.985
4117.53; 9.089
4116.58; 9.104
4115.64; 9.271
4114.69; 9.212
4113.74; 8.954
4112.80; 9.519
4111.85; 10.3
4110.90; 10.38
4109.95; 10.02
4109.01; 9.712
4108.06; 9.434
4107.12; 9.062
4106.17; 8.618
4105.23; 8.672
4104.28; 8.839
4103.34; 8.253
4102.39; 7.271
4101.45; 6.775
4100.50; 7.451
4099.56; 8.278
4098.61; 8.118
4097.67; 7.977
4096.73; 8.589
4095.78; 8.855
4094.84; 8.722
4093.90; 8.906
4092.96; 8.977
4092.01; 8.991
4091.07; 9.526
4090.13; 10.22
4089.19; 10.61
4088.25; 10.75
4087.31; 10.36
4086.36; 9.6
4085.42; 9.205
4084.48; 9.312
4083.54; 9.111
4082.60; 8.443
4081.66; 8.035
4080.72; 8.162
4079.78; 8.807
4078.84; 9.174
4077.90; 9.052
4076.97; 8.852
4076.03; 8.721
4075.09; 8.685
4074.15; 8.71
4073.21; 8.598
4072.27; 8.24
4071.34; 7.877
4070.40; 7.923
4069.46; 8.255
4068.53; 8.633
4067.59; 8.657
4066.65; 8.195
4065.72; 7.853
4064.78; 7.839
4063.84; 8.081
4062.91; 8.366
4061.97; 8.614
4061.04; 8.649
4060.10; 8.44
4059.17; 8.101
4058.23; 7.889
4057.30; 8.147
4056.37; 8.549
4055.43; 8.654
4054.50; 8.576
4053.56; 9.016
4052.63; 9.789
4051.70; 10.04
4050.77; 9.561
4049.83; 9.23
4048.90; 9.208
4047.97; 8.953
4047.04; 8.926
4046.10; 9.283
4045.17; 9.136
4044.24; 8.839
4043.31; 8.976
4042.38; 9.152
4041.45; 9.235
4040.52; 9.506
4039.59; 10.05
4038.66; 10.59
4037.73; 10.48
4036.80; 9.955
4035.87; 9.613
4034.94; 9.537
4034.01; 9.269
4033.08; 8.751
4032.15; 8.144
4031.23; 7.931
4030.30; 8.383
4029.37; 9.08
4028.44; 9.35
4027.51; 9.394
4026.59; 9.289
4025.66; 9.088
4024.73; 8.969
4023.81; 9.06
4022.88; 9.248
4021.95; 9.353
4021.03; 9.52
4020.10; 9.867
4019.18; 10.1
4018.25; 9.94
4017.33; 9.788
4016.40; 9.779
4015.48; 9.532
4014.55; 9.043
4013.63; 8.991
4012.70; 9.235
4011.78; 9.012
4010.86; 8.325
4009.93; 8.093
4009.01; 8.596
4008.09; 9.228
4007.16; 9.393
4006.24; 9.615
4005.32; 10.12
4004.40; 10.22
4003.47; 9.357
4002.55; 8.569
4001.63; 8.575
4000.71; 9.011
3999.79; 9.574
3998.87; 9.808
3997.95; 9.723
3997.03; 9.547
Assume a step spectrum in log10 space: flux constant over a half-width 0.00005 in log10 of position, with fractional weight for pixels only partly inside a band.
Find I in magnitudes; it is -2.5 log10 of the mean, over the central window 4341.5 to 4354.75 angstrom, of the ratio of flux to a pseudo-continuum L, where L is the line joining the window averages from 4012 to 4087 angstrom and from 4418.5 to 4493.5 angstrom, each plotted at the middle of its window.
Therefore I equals 0.08 mag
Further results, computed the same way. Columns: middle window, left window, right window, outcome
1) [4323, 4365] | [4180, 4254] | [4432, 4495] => 0.04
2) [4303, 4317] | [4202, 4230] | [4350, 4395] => 0.24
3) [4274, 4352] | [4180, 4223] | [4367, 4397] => 0.05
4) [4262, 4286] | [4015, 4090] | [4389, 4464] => 0.13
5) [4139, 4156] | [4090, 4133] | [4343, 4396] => 0.06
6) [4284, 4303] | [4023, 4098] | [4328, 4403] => 0.19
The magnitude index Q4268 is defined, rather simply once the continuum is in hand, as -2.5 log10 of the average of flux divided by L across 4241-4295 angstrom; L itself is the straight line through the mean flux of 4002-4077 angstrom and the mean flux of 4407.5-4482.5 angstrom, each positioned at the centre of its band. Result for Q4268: 0.112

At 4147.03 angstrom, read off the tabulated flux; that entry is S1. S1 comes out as 8.173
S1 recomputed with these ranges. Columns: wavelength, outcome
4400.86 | 10.63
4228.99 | 8.953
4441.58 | 11.58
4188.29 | 8.671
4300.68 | 7.99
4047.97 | 8.953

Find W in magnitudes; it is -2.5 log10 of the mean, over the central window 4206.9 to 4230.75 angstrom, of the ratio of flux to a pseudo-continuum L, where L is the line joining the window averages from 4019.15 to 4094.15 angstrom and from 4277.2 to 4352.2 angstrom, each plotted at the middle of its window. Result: 0.03 mag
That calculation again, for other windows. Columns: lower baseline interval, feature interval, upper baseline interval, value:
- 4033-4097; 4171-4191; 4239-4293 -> 0.13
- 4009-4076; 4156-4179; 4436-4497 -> 0.16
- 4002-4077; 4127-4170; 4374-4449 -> 0.07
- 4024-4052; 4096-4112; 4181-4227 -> 0.05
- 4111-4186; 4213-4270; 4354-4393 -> -0.01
